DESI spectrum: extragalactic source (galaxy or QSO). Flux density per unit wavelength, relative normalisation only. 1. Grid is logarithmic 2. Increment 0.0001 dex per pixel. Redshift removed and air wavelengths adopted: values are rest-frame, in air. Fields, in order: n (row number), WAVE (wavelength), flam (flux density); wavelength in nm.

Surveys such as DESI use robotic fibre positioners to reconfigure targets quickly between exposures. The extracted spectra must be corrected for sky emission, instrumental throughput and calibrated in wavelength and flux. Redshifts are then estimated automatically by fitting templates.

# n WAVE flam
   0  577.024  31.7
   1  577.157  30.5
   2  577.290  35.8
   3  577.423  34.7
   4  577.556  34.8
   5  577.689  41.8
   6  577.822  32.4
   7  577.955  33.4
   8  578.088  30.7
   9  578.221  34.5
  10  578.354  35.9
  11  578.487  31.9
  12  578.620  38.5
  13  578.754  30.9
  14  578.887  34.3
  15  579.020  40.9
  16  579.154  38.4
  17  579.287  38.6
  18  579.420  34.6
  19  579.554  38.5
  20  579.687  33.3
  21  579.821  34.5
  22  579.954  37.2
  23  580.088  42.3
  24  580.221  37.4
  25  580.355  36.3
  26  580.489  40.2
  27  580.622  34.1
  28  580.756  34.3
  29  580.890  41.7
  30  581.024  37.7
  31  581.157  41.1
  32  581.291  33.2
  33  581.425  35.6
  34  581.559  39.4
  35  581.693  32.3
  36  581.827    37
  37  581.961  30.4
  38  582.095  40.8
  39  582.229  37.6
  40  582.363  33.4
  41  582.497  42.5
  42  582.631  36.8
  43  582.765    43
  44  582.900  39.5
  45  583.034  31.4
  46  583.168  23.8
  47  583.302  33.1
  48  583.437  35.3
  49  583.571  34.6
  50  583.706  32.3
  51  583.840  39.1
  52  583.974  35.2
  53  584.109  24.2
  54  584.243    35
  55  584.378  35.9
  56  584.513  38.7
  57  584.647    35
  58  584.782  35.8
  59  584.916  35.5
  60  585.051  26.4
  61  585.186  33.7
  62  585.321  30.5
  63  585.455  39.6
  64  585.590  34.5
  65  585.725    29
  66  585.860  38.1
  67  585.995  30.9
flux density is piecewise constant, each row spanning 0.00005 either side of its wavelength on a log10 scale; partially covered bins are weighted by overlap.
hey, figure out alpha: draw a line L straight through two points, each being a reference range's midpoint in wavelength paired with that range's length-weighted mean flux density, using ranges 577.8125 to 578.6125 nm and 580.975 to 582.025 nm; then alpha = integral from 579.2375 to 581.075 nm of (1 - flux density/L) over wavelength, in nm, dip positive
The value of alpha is -0.12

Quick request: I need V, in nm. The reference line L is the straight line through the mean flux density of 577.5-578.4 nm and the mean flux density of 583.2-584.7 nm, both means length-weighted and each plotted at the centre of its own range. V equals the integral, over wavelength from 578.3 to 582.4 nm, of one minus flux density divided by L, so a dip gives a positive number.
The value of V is -0.24 nm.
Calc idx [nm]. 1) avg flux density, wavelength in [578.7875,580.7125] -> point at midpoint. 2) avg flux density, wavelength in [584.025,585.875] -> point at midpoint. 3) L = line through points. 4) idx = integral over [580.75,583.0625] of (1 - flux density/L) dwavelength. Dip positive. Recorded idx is -0.11 nm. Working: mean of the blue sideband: 37.1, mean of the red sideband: 33.6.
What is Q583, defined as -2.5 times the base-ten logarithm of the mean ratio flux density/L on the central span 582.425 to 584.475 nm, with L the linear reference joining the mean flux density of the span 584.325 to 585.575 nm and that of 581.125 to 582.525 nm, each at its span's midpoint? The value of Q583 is 0.02 mag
